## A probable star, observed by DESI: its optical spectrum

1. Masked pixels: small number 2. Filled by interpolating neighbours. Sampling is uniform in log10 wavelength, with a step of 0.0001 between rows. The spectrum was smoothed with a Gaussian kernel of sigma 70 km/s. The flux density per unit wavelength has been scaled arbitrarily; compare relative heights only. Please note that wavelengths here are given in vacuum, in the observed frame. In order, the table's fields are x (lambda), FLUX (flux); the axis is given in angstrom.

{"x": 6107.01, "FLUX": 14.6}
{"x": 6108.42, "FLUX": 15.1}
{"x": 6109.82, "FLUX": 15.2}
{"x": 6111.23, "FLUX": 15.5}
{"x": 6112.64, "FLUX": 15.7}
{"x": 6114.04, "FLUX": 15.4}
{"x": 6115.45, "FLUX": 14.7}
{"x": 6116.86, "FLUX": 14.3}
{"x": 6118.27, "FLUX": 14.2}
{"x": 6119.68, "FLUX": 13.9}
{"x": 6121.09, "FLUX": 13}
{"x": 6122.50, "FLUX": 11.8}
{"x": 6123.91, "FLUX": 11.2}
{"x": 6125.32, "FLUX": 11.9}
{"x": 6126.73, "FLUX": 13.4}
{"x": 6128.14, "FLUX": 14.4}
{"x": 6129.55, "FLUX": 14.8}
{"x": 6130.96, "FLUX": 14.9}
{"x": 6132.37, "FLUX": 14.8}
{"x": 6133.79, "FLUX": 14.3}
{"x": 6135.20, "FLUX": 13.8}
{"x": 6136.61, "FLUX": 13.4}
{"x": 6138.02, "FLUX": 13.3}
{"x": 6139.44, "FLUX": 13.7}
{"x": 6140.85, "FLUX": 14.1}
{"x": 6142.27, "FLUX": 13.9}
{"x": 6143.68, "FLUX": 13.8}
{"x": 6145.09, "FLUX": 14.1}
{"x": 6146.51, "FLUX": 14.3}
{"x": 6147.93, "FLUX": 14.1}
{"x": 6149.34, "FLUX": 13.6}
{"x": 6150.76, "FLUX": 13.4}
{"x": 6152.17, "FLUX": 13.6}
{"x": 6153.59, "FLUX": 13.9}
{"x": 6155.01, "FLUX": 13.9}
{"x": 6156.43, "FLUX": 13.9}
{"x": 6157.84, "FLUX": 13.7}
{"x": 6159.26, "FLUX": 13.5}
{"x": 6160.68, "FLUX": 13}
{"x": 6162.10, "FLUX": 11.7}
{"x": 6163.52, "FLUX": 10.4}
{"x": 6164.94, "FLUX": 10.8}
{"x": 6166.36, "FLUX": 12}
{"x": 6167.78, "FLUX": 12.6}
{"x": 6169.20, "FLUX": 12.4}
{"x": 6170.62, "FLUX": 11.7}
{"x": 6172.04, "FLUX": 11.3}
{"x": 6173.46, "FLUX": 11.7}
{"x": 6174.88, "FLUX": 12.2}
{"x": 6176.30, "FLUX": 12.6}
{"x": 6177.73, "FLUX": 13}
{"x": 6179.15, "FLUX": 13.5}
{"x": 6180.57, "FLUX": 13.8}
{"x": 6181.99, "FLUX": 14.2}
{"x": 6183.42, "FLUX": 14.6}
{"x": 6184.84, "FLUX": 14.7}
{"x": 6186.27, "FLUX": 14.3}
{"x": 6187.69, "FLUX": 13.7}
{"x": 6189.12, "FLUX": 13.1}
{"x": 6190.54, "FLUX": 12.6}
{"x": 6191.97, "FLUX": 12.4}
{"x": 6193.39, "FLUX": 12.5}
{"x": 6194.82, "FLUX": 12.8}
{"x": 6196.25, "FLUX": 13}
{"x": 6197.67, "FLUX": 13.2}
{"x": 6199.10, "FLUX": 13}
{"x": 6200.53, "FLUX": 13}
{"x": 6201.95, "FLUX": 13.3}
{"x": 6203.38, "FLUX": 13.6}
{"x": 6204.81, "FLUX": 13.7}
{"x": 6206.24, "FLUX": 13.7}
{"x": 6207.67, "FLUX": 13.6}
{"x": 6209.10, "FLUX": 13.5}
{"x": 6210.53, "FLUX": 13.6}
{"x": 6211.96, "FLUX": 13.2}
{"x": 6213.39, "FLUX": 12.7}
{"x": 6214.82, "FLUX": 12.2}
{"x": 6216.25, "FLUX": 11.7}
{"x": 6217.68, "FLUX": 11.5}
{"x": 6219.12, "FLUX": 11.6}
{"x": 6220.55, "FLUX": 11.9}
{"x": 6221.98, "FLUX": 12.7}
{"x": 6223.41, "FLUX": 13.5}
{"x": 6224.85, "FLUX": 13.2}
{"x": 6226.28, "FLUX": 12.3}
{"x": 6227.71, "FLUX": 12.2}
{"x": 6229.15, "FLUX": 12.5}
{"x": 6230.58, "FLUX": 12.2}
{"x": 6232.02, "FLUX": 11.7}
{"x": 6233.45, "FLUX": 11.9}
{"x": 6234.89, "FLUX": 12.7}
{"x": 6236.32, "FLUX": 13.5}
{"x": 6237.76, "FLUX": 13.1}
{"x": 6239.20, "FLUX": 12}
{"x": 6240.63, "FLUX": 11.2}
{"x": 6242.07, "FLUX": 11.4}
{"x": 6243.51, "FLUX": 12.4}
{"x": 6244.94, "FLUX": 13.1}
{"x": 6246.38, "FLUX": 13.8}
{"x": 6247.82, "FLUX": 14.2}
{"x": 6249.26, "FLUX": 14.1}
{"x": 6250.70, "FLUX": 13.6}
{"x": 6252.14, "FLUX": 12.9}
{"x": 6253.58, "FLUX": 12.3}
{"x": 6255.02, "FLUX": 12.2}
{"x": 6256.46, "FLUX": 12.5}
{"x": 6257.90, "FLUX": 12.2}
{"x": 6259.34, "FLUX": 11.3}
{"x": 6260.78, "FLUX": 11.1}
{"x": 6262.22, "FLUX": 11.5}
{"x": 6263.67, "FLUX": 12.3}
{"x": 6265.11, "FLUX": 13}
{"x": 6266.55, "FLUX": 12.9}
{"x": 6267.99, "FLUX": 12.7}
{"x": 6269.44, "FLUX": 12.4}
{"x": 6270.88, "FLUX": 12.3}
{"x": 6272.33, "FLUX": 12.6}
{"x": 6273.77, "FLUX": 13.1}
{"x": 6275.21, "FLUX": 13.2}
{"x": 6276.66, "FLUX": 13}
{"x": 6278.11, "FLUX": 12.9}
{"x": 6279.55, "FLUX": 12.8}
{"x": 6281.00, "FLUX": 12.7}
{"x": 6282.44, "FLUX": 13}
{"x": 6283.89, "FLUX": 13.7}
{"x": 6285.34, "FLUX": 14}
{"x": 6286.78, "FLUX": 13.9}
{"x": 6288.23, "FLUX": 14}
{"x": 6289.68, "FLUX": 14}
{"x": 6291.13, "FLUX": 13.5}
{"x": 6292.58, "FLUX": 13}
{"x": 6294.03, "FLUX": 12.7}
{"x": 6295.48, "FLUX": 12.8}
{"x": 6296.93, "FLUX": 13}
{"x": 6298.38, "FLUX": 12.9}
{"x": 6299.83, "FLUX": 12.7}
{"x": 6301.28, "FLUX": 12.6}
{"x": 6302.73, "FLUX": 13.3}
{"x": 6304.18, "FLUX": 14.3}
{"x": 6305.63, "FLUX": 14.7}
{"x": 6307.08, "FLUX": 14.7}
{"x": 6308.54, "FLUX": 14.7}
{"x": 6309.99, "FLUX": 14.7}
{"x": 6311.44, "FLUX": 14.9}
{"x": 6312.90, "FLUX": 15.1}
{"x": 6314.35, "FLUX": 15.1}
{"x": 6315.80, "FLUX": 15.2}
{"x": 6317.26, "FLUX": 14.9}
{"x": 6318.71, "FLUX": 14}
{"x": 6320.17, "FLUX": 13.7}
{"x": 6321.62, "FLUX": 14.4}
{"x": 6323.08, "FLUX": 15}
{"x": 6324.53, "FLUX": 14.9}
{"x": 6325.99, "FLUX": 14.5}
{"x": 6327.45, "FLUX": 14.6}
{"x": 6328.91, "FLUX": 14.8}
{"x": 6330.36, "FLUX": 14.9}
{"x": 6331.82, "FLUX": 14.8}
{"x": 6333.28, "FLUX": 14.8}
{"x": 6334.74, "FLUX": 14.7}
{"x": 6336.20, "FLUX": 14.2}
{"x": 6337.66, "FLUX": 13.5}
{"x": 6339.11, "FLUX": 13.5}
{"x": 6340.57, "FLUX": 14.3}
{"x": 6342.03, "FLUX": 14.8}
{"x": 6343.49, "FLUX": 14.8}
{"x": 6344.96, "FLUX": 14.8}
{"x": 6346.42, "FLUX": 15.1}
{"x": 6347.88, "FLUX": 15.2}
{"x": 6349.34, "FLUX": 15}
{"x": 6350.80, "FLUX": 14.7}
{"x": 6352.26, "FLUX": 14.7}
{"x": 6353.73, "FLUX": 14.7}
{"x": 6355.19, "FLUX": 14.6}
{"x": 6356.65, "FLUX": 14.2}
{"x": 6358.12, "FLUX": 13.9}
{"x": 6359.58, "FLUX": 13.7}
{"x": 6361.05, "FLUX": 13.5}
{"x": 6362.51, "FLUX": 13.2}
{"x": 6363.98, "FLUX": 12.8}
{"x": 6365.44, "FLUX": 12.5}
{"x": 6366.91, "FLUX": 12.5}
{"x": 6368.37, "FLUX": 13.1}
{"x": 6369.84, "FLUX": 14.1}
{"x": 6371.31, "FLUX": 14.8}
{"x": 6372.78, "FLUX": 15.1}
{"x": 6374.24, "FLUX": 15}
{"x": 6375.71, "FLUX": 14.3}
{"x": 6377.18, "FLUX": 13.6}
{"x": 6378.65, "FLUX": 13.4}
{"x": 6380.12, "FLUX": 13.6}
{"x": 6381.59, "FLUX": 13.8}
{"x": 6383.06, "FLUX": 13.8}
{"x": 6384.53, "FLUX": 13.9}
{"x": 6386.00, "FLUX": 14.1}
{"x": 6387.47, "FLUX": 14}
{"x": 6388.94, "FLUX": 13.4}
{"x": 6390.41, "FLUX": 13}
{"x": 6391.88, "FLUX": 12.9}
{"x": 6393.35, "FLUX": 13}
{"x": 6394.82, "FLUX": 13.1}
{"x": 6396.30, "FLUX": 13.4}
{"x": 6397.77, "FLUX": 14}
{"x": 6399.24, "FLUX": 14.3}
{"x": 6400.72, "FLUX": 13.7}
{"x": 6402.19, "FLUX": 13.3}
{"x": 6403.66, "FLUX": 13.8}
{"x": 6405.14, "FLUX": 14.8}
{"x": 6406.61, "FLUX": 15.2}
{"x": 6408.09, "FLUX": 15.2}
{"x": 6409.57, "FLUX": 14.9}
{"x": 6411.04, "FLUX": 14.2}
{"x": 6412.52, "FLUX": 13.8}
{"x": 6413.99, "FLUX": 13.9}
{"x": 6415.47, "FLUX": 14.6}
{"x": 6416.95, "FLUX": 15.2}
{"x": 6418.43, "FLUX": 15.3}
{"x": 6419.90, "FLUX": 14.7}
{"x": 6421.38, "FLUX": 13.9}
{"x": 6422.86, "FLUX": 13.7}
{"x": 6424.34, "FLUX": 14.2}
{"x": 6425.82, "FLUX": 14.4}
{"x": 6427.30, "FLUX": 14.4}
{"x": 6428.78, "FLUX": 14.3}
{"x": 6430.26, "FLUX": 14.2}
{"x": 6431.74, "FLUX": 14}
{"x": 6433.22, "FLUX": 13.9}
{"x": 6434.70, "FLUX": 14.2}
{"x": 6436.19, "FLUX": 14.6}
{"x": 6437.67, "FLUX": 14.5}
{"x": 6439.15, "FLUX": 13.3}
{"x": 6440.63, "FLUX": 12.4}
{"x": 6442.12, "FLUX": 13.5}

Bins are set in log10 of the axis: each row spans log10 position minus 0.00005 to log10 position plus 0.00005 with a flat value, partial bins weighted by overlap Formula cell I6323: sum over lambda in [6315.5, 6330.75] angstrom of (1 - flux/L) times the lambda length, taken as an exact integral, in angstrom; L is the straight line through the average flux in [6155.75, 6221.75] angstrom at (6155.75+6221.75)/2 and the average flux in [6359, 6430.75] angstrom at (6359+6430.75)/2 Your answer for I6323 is -1.2 angstrom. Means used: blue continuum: 12.8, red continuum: 14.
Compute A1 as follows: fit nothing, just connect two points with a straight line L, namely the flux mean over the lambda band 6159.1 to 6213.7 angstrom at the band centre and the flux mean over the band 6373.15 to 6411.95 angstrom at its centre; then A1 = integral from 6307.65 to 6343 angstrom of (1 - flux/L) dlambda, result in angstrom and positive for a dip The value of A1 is -2.6 angstrom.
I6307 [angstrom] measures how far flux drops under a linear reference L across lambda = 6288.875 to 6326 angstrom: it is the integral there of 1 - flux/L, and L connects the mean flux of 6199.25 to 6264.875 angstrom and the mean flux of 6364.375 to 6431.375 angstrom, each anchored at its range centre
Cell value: -2.2 angstrom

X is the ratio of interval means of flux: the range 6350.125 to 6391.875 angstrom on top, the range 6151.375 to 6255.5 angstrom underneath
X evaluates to 1.1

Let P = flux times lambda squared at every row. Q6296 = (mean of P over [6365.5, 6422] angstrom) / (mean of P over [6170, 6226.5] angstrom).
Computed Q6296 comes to 1.1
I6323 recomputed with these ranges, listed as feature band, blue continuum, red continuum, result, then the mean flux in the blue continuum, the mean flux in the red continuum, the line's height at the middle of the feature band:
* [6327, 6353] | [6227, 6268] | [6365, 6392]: -2.4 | 12.5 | 13.8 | 13.4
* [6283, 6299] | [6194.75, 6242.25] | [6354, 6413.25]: -0.3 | 12.7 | 13.8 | 13.2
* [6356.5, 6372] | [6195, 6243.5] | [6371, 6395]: 0.3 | 12.7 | 13.8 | 13.7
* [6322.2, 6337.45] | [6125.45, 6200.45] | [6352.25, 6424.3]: -1.0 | 13.3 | 14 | 13.8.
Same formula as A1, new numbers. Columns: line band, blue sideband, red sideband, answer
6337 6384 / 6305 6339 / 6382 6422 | 0.9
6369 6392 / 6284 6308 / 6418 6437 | 0.1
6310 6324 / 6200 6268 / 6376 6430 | -1.5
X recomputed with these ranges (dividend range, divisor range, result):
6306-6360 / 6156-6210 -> 1.13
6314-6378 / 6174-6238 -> 1.11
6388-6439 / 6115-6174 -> 1.06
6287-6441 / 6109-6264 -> 1.08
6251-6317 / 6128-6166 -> 0.97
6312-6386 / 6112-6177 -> 1.07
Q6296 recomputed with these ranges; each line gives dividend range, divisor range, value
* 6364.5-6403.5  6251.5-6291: 1.11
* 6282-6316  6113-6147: 1.06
